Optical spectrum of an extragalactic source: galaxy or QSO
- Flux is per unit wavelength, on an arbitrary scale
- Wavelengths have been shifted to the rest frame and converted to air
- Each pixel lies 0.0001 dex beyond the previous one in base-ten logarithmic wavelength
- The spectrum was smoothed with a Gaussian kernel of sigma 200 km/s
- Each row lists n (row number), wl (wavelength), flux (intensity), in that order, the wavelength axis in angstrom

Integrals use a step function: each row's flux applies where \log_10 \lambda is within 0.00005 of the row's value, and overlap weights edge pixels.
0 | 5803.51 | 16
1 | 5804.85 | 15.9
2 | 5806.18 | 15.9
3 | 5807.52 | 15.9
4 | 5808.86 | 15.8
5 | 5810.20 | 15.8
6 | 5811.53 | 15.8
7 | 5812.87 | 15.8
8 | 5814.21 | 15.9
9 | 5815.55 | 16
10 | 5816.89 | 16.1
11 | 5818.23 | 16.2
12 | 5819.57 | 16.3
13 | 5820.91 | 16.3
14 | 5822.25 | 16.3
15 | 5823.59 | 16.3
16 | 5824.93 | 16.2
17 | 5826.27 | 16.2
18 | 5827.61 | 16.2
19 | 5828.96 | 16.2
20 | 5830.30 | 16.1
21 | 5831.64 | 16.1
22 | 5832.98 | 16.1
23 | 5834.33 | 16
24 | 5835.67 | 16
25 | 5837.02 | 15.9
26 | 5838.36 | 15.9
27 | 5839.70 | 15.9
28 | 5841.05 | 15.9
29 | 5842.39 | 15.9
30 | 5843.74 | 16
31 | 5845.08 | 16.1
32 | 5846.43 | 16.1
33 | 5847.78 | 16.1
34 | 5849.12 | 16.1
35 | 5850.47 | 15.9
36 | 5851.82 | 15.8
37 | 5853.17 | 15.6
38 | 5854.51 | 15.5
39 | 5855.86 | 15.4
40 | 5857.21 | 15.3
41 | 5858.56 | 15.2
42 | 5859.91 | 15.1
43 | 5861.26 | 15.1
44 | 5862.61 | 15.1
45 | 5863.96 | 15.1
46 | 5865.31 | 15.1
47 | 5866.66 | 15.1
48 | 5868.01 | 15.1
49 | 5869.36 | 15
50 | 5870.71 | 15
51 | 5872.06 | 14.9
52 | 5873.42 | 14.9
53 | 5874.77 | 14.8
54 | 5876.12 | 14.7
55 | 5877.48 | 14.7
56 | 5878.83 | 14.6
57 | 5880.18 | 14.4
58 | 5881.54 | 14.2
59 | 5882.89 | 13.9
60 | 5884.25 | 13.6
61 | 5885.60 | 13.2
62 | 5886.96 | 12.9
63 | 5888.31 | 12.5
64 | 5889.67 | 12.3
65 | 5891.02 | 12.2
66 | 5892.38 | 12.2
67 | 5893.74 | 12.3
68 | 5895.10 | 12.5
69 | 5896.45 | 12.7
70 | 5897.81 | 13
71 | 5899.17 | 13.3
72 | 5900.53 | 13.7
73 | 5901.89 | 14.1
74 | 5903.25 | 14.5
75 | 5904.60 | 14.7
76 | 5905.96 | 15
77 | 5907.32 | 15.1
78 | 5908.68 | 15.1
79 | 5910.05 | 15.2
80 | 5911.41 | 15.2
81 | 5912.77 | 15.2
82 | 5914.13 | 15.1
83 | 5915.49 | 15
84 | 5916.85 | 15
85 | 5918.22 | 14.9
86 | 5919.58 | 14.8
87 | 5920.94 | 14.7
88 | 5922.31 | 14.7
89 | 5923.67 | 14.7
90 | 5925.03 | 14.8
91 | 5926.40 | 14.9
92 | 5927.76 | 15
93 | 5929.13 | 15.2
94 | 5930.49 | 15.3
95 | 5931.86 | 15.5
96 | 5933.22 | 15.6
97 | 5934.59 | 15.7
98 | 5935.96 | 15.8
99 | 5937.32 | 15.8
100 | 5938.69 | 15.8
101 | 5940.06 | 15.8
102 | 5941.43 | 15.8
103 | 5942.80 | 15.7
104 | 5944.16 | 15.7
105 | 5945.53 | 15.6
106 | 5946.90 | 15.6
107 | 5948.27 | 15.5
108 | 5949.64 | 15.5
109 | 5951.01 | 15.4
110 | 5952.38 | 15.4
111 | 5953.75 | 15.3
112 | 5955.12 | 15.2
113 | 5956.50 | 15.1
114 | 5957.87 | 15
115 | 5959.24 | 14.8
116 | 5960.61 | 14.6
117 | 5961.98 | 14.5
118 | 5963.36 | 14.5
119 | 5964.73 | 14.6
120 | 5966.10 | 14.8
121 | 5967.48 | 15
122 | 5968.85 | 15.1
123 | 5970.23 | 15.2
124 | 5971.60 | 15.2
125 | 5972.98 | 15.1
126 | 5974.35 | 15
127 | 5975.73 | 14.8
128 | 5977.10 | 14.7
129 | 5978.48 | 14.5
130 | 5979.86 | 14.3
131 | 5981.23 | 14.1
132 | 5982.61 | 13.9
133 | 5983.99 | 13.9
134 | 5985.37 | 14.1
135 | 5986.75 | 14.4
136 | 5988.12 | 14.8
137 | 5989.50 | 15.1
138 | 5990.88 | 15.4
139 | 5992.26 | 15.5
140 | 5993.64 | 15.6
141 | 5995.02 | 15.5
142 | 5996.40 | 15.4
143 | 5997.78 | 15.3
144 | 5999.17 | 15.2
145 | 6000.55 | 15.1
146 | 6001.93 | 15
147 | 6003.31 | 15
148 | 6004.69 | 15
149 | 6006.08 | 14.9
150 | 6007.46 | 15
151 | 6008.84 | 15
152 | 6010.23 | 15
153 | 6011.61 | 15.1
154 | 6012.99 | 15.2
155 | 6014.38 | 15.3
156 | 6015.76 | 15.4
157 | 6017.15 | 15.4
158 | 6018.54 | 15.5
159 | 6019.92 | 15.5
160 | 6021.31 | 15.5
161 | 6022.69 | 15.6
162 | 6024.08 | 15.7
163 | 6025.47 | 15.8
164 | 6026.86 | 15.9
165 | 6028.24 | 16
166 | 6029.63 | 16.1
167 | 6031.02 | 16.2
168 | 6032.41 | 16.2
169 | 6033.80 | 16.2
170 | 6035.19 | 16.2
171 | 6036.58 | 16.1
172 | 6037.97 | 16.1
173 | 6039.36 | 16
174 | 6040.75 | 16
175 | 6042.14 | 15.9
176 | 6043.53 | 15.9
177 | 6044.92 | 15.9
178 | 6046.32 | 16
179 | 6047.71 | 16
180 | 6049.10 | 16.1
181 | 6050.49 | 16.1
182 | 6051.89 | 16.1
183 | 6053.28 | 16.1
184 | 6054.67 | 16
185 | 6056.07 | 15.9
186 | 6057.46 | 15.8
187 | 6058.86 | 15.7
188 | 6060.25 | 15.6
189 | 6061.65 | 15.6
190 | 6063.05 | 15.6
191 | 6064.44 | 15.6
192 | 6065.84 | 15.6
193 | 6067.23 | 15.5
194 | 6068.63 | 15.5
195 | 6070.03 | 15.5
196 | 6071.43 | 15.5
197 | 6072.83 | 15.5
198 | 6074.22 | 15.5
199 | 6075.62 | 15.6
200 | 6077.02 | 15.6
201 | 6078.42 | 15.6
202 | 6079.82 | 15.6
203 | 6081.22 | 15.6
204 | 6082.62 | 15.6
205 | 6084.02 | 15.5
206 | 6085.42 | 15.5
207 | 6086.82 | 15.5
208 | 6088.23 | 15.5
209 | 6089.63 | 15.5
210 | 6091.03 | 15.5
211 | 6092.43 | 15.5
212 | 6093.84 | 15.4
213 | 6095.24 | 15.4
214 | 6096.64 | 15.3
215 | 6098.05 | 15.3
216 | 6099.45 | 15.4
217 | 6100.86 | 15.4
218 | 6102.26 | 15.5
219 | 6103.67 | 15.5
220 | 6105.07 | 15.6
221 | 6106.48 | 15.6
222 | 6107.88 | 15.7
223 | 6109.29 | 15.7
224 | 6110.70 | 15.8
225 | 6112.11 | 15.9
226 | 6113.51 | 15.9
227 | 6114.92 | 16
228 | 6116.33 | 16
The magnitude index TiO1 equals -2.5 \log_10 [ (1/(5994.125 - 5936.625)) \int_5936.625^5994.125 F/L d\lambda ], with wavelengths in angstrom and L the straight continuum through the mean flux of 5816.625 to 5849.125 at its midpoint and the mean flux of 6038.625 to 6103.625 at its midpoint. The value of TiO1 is 0.06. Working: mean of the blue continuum 16.1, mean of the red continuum 15.7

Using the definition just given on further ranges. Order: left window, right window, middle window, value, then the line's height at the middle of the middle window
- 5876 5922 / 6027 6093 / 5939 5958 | -0.07 mag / 14.6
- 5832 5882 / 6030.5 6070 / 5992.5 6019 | 0.04 mag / 15.8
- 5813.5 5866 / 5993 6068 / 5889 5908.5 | 0.17 mag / 15.8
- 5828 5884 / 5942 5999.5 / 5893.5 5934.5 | 0.04 mag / 15.2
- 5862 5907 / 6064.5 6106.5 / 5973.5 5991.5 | 0.01 mag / 14.7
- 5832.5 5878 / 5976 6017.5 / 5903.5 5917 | 0.02 mag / 15.3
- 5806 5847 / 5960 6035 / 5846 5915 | 0.09 mag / 15.8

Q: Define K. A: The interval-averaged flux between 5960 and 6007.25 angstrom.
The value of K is 14.9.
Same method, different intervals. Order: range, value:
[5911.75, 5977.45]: 15.2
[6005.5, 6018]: 15.2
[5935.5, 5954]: 15.6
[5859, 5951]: 14.6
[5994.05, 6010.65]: 15.1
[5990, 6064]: 15.6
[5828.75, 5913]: 14.8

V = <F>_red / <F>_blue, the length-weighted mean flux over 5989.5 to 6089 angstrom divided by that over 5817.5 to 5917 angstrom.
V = 1.04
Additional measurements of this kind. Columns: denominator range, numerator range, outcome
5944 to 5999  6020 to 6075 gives 1.06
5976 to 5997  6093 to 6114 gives 1.05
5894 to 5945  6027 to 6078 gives 1.07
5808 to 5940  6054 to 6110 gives 1.03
